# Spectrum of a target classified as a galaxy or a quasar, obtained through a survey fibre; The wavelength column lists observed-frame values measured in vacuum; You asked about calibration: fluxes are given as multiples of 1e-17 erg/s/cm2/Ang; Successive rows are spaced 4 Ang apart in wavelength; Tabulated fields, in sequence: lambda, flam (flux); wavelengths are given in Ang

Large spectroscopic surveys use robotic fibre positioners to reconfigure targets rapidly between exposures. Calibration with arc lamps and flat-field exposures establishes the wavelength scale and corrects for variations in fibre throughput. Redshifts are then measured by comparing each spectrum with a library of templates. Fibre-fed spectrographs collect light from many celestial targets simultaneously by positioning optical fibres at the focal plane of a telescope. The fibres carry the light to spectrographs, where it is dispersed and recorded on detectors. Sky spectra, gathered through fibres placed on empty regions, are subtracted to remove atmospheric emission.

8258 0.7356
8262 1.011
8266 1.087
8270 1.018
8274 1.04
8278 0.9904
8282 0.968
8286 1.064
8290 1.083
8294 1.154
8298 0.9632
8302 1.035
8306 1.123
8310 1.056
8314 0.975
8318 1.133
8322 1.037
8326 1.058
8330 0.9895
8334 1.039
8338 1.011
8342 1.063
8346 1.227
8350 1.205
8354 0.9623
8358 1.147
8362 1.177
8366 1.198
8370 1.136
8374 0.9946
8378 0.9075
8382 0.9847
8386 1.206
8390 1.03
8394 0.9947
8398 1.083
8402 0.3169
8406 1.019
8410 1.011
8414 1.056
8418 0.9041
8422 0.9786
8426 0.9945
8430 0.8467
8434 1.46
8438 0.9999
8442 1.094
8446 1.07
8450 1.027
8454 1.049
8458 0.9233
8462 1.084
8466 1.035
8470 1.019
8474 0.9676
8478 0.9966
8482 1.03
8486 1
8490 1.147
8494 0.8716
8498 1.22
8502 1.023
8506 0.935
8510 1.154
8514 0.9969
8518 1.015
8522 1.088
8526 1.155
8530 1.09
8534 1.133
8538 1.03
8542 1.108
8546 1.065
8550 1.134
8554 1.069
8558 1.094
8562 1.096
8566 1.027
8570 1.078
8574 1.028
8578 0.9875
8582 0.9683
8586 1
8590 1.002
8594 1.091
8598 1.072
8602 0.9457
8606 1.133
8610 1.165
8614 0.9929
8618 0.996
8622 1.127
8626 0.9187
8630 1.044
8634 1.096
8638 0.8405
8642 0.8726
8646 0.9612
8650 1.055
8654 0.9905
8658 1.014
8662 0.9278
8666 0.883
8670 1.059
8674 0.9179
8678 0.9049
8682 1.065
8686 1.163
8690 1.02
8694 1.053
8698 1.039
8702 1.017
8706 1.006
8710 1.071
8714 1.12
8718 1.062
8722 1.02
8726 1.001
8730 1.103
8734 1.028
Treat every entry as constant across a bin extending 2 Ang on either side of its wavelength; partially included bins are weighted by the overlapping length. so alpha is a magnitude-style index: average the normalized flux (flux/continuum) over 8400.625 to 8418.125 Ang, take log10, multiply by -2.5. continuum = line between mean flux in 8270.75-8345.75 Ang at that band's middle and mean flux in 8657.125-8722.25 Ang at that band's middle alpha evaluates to 0.19 mag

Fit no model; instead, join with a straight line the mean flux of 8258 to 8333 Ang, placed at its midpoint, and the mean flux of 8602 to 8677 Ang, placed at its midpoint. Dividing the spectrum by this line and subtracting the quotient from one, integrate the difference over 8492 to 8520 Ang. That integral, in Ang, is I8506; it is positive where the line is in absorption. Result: -0.52 Ang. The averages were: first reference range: 1.04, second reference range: 0.997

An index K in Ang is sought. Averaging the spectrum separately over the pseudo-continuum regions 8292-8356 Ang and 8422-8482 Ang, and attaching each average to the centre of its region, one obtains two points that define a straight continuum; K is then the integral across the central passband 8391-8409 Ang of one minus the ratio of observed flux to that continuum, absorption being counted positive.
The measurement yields 3.0 Ang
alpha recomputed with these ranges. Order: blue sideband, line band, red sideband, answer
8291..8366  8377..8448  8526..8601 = 0.077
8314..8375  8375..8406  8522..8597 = 0.156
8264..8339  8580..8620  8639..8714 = -0.028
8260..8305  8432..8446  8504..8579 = -0.109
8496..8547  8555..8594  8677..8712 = 0.033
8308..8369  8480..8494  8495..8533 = 0.043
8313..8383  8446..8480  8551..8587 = 0.042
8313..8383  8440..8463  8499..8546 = 0.032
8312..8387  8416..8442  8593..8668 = 0.020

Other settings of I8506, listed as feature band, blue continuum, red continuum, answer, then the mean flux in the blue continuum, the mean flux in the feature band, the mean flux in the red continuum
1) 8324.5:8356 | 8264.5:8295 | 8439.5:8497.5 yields -0.9 Ang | 1.05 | 1.07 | 1.03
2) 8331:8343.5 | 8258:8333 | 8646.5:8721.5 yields 0.0 Ang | 1.04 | 1.03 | 1.02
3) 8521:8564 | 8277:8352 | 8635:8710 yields -3.3 Ang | 1.06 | 1.1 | 0.992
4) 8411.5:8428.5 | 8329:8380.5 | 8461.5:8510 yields 1.2 Ang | 1.08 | 0.98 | 1.03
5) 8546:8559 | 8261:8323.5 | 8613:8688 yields -1.1 Ang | 1.05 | 1.09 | 0.991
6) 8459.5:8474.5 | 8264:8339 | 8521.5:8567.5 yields 0.7 Ang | 1.04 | 1.03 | 1.09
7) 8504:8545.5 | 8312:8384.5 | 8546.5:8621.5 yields -0.6 Ang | 1.07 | 1.07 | 1.05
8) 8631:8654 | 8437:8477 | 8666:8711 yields 1.2 Ang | 1.03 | 0.971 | 1.02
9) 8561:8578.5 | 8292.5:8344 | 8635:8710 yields -0.6 Ang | 1.05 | 1.05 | 0.992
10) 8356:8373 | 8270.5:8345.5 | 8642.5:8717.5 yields -1.8 Ang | 1.05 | 1.15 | 1.01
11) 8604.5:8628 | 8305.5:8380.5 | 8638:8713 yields -1.0 Ang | 1.07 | 1.05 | 0.998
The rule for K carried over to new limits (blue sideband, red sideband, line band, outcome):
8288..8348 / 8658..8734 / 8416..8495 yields 1.66 Ang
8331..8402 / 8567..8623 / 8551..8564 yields -0.59 Ang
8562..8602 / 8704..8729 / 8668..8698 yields 0.48 Ang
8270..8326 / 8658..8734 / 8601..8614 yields -0.62 Ang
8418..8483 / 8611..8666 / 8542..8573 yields -2.29 Ang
